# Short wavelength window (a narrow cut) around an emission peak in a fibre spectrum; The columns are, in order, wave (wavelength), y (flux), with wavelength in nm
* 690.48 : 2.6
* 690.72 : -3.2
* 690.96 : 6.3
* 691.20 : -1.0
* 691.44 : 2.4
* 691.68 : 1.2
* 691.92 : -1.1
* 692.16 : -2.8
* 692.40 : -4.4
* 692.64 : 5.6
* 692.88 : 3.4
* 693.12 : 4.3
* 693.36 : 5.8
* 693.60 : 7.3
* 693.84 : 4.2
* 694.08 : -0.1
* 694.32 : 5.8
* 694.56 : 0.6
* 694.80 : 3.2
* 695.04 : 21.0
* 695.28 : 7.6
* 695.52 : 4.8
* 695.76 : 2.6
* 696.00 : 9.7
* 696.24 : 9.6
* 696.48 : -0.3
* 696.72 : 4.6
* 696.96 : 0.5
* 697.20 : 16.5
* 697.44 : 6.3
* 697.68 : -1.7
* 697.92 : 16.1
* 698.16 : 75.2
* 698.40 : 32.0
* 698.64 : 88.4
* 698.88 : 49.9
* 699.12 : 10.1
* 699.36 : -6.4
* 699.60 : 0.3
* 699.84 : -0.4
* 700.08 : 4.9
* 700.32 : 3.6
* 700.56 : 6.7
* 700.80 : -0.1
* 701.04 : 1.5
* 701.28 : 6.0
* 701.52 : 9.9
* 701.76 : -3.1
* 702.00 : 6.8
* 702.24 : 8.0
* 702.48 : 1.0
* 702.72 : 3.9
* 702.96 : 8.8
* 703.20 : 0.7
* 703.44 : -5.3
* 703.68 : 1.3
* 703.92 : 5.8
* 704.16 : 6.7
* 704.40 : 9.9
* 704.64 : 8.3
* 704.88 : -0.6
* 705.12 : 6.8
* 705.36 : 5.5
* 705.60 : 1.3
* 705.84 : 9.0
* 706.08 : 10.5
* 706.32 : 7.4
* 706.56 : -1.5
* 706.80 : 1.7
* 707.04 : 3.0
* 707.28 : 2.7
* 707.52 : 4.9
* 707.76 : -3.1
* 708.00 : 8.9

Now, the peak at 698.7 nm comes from [O II]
